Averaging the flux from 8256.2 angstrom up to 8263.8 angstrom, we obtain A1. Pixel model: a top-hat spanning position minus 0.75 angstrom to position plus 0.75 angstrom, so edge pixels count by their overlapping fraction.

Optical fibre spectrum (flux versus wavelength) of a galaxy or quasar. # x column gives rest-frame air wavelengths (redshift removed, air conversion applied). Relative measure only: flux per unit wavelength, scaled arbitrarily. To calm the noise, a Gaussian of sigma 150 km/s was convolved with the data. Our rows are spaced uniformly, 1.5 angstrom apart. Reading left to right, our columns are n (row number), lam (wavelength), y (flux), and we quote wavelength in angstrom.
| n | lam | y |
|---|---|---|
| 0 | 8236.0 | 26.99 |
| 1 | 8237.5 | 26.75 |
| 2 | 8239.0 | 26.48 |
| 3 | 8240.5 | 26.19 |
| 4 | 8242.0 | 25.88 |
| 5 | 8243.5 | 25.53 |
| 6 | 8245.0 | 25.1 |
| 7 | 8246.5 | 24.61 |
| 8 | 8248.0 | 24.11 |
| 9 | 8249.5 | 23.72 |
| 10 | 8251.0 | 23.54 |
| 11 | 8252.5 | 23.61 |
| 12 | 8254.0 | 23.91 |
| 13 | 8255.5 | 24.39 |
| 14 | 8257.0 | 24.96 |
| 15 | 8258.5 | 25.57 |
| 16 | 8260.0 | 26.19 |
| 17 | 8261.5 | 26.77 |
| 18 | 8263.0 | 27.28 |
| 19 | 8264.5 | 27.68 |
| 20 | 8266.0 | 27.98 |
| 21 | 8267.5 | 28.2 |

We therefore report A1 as 26.2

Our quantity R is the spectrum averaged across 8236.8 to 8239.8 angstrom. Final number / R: 26.6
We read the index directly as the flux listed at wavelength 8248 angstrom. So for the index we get 24.11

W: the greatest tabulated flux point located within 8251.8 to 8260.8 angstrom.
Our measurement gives 26.19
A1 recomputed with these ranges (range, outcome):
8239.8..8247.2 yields 25.5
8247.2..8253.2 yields 23.8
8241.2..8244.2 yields 25.7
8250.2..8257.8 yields 24.1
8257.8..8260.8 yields 25.9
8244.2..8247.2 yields 24.9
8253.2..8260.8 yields 25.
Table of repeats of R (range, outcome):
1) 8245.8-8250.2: 24.1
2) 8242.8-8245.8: 25.3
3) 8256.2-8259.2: 25.2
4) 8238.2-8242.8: 26.2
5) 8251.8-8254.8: 23.8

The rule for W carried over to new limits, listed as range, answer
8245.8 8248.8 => 24.61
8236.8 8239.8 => 26.75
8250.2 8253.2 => 23.61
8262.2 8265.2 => 27.68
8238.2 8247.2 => 26.48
